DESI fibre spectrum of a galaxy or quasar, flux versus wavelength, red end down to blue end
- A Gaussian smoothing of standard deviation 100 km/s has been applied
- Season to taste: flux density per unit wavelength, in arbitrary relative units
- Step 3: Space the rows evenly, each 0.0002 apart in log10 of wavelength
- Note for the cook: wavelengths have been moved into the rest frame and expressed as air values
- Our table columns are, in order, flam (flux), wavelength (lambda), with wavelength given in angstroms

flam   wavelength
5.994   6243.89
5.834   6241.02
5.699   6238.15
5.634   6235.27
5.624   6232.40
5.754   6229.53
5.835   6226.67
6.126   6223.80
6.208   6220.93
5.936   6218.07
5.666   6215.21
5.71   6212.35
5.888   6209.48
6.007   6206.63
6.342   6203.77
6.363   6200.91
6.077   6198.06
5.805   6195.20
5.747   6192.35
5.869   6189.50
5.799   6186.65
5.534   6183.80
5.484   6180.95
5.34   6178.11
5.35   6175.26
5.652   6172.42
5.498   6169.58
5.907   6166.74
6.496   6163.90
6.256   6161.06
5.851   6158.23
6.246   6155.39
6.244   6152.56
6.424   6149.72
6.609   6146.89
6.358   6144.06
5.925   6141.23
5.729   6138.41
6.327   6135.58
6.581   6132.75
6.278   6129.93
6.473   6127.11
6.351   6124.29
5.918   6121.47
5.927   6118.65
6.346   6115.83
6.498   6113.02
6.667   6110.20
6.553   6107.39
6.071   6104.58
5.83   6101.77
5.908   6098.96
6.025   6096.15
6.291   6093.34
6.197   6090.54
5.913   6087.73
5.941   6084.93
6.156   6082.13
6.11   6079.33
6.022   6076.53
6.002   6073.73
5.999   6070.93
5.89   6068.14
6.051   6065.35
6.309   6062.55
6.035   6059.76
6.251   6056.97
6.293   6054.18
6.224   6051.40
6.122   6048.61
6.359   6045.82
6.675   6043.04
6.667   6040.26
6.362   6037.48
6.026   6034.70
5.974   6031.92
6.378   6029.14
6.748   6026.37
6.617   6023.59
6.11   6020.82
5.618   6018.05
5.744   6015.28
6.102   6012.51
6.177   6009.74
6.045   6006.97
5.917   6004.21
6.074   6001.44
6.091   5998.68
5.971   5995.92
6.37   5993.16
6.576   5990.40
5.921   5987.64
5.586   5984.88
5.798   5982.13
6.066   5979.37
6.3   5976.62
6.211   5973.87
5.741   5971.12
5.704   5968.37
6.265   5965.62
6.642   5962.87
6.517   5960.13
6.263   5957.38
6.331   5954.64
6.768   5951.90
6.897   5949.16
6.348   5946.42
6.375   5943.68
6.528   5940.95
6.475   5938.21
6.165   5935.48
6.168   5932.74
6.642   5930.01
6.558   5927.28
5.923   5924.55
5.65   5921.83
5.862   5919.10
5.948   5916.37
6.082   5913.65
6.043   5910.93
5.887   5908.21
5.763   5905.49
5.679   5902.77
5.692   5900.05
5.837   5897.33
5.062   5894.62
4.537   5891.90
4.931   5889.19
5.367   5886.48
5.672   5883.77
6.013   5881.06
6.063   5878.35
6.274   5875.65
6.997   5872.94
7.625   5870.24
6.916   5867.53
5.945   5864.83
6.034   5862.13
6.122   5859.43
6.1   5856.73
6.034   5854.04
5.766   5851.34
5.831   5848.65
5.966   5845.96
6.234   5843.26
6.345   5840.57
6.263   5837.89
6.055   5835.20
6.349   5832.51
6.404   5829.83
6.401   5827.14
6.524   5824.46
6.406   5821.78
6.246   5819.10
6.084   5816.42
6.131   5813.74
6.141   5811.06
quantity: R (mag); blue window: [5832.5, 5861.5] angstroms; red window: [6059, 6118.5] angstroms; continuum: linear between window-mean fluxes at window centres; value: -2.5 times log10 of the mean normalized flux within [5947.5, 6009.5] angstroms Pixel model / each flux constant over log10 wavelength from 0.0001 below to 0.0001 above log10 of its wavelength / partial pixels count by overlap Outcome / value -0.01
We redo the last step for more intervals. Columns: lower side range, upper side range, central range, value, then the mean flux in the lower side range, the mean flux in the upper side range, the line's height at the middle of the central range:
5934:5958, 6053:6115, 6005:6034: 0.03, 6.47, 6.14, 6.29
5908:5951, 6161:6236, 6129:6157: -0.06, 6.24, 5.84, 5.92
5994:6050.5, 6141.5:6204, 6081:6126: -0.02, 6.19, 5.96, 6.06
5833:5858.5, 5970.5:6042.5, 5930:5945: -0.05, 6.08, 6.13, 6.11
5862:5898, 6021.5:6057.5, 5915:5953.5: -0.04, 5.95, 6.36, 6.09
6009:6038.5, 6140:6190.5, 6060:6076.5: 0.01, 6.17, 5.94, 6.09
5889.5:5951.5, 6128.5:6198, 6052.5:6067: -0.04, 6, 5.97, 5.98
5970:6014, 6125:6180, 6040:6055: -0.05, 6.06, 6.08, 6.07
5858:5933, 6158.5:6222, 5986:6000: -0.04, 5.97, 5.86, 5.93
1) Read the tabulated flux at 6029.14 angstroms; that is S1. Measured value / 6.378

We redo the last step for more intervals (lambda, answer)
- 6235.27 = 5.634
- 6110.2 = 6.667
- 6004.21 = 5.917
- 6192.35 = 5.747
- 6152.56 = 6.244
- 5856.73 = 6.1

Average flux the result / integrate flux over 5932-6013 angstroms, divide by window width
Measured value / 6.21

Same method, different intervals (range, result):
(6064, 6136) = 6.16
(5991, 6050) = 6.2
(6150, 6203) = 5.88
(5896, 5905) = 5.73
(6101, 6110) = 6.25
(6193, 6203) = 6.07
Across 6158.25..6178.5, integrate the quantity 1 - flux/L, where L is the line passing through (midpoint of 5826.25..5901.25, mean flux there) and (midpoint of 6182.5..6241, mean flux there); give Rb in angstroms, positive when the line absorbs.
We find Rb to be 0.3 angstroms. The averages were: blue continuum 6.03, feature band 5.81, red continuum 5.88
